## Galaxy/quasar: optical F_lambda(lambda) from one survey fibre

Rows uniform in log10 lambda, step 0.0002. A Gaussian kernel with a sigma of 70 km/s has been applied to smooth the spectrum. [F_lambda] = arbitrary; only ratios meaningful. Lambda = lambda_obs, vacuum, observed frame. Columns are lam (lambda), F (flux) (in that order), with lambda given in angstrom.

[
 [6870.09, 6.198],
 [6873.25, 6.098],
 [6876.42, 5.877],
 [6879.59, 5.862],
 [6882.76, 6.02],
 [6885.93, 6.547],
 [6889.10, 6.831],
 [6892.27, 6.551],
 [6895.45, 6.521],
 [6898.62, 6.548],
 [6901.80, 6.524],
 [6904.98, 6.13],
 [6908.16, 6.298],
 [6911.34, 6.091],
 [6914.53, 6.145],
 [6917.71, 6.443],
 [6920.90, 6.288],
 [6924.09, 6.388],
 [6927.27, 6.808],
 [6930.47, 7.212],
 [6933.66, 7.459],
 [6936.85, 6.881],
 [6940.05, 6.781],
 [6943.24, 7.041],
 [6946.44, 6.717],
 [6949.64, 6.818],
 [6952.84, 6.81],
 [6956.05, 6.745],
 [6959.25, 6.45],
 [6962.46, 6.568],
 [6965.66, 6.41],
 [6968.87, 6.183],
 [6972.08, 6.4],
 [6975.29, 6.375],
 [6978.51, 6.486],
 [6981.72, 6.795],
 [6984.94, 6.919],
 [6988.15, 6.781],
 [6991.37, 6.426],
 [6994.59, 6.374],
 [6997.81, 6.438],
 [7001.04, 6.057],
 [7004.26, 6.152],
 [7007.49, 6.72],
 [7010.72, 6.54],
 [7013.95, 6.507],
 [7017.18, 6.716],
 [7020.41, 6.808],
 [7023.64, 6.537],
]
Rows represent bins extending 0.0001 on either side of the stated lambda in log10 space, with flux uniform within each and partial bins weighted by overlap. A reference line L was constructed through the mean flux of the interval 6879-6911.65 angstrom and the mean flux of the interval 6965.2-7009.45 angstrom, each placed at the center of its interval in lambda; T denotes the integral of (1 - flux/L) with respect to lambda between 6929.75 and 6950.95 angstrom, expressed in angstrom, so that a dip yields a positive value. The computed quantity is -1.8 angstrom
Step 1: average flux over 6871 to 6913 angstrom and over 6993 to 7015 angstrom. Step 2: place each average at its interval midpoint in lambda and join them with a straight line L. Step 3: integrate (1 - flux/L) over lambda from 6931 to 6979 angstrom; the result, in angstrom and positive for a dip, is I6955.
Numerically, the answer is -2.6 angstrom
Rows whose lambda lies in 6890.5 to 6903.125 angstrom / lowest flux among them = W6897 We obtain 6.521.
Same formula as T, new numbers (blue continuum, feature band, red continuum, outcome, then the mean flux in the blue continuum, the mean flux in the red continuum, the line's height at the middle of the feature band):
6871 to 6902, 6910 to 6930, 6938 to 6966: 0.36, 6.33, 6.72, 6.53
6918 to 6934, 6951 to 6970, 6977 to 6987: 0.58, 6.75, 6.74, 6.75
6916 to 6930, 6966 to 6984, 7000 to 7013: -0.05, 6.54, 6.39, 6.44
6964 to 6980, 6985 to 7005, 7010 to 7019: 0.22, 6.37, 6.6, 6.49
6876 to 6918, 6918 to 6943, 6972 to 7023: -1.68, 6.32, 6.54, 6.39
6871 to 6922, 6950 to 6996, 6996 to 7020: -1.06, 6.3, 6.46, 6.41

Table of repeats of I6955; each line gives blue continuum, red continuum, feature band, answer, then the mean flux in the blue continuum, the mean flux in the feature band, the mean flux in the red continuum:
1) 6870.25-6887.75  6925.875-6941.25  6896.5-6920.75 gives 1.1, 6.1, 6.31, 7.03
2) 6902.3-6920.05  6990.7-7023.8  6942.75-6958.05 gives -1.1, 6.24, 6.8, 6.48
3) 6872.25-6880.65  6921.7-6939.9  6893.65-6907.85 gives -0.1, 5.94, 6.42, 6.91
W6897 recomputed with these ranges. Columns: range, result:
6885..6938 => 6.091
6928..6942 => 6.781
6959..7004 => 6.057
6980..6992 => 6.426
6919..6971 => 6.183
